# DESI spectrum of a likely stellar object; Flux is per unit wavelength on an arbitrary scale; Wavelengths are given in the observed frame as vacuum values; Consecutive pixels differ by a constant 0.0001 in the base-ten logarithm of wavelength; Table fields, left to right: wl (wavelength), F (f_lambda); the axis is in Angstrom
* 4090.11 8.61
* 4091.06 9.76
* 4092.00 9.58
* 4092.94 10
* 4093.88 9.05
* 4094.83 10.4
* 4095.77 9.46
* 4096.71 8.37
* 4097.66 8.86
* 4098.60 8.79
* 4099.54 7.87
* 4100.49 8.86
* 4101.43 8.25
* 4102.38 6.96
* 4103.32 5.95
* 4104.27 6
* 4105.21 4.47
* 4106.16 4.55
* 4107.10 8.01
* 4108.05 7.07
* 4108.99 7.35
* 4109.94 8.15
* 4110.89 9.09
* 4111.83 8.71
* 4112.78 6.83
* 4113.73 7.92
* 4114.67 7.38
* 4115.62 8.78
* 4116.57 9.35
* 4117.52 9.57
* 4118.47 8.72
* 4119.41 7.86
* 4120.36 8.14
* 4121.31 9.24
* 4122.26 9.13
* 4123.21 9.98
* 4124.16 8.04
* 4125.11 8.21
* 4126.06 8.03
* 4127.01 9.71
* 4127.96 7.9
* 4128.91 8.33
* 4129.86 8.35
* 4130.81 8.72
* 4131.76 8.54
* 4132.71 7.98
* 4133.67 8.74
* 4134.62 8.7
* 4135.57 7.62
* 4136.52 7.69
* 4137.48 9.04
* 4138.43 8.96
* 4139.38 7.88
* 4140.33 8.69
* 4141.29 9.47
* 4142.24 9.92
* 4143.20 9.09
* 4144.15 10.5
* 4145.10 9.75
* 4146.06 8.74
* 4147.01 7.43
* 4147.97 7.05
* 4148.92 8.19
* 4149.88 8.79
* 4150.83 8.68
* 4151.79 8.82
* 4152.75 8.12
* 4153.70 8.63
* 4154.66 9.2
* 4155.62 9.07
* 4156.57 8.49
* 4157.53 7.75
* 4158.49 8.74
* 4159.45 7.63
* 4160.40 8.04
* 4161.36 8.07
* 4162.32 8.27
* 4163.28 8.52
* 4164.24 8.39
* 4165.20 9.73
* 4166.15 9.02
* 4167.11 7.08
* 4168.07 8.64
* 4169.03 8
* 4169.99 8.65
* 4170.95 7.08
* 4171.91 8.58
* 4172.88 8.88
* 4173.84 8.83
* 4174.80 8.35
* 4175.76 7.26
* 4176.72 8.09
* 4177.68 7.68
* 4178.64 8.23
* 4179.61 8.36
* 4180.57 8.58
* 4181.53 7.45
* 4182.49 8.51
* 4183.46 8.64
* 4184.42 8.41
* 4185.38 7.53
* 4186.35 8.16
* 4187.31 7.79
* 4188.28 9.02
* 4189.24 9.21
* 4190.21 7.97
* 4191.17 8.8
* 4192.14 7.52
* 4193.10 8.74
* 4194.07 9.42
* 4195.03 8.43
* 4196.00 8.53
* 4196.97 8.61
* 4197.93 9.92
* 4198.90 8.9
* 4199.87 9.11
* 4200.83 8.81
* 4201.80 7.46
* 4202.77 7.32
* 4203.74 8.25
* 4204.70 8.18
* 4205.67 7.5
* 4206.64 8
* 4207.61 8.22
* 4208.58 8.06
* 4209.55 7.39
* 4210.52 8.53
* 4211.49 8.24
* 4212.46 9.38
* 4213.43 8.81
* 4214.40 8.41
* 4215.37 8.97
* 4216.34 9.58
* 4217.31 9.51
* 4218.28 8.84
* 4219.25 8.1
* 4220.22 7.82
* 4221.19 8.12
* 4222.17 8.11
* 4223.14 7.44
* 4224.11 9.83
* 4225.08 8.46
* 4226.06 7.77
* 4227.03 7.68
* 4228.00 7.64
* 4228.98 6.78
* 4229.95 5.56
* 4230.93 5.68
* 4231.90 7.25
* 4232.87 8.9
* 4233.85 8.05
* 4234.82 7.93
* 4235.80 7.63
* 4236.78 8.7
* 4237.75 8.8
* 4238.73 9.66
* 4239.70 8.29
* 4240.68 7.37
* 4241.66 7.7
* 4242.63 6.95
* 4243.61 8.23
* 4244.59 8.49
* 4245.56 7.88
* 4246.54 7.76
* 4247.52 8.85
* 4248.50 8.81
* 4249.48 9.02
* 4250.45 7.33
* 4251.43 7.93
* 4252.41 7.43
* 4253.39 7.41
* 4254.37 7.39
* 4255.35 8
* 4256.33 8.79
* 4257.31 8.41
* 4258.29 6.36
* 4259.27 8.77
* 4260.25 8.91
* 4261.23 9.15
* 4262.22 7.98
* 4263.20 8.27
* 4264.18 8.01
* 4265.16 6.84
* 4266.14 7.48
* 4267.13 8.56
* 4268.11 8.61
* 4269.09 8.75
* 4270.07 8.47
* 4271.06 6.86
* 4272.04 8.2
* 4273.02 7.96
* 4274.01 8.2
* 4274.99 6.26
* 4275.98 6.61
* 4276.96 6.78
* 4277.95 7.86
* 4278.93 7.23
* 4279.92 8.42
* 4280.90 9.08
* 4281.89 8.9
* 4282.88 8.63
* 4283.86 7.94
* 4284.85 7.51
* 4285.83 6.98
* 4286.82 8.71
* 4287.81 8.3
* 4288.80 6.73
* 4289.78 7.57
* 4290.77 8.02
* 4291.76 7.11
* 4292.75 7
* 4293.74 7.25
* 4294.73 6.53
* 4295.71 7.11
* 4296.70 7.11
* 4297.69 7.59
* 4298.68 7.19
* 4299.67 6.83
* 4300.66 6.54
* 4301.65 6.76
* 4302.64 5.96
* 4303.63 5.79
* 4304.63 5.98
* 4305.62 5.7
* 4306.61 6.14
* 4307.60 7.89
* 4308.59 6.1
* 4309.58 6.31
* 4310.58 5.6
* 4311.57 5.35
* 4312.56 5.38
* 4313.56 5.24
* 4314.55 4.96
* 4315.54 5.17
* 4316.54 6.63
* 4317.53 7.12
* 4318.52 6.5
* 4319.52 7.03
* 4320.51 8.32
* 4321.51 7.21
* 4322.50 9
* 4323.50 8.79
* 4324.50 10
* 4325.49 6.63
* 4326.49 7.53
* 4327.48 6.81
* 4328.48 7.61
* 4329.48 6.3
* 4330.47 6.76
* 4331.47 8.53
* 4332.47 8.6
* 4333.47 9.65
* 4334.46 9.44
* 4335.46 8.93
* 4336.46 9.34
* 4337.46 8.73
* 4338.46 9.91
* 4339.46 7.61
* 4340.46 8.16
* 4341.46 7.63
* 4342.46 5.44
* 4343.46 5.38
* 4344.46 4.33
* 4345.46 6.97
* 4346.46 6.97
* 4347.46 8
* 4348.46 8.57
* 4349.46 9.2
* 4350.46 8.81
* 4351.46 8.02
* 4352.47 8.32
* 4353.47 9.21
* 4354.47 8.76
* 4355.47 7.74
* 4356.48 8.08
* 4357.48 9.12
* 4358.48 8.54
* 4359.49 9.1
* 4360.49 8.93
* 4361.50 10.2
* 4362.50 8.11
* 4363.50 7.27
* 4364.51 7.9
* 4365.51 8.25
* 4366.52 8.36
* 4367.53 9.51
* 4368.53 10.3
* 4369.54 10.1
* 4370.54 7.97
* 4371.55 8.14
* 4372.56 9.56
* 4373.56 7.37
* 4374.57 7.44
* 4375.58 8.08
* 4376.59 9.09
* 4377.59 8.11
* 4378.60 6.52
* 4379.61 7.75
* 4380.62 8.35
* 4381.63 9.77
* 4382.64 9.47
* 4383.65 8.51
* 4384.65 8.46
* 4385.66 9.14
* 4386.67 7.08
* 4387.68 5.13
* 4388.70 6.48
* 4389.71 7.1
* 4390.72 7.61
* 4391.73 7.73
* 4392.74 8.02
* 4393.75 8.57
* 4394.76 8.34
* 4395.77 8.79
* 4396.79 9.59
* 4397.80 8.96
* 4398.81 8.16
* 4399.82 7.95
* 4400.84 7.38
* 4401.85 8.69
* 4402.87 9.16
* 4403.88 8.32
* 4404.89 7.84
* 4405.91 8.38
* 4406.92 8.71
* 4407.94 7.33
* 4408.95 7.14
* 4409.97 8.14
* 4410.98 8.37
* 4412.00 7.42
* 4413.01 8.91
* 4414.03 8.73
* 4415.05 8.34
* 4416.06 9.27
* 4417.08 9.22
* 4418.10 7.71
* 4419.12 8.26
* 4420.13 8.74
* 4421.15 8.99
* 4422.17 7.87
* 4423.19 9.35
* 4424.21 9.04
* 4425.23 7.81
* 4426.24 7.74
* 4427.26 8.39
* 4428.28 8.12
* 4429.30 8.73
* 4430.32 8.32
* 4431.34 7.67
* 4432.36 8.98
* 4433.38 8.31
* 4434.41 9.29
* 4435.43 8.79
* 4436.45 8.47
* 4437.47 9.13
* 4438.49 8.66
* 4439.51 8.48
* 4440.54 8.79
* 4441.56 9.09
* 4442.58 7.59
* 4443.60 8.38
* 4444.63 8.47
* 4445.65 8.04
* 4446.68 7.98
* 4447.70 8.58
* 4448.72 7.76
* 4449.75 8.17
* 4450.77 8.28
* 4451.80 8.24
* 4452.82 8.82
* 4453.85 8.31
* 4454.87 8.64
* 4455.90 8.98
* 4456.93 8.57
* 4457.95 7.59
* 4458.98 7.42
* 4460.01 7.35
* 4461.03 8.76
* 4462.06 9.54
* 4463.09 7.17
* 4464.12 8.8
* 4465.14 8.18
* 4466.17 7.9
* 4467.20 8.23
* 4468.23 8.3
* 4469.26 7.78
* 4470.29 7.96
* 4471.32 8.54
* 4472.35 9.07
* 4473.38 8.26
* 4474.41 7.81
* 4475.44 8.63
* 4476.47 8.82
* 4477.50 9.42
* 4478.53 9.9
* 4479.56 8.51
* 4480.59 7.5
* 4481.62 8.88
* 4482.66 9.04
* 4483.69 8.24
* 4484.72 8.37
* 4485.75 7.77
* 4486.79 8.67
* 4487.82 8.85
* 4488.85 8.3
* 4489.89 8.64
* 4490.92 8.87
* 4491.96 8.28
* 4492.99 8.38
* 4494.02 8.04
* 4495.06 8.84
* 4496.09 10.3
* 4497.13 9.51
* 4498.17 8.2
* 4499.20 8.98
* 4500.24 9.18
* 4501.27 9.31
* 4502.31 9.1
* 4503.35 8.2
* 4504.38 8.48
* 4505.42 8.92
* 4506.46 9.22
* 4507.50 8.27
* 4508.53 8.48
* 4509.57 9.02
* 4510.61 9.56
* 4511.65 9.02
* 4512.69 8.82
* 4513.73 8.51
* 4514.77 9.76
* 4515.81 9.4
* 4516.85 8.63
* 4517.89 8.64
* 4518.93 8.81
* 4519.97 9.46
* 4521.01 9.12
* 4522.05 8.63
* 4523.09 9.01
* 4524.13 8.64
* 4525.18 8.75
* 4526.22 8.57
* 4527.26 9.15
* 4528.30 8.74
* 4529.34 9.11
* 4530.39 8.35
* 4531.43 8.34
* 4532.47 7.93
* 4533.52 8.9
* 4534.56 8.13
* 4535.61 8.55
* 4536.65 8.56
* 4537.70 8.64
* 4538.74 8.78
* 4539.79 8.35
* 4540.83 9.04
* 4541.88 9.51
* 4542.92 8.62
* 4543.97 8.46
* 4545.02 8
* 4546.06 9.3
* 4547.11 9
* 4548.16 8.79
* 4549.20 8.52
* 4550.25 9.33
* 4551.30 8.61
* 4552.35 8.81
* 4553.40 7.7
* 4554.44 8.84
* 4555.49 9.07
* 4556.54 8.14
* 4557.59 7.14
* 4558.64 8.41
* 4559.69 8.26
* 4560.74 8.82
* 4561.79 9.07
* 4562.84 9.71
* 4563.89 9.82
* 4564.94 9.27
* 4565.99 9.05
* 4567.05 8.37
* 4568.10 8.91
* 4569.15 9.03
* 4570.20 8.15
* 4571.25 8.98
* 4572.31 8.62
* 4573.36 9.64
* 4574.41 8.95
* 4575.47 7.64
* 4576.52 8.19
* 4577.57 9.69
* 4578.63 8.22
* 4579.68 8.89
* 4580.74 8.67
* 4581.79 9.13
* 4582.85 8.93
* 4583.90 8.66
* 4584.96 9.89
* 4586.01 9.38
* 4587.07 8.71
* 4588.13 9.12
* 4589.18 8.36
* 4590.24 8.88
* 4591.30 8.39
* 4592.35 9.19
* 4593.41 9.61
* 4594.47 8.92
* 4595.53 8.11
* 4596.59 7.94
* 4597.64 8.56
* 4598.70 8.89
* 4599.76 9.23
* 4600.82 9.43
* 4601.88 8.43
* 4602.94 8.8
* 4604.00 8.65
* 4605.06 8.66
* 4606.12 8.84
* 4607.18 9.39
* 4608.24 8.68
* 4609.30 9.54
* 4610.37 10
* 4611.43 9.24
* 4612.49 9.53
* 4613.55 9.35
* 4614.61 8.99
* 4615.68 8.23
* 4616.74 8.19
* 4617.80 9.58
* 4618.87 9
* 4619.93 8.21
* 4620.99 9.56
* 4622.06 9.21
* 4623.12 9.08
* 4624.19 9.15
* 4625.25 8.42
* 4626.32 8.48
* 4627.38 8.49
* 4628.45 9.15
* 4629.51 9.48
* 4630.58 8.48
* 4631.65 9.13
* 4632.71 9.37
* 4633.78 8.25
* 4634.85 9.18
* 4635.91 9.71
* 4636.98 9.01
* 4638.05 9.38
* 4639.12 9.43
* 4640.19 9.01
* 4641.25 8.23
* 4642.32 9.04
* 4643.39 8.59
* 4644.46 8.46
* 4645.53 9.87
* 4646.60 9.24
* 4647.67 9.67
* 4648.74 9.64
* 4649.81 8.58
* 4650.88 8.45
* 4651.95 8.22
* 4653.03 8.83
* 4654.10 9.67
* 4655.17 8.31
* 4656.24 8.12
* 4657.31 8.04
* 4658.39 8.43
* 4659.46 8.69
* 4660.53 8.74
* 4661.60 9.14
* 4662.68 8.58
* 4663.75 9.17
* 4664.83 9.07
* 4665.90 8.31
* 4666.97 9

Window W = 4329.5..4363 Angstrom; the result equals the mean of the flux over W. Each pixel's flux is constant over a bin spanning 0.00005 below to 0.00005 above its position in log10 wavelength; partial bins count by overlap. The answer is 8.19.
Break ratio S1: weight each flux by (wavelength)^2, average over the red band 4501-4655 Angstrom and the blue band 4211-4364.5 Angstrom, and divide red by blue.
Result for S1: 1.30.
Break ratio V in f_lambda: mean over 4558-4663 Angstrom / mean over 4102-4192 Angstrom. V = 1.08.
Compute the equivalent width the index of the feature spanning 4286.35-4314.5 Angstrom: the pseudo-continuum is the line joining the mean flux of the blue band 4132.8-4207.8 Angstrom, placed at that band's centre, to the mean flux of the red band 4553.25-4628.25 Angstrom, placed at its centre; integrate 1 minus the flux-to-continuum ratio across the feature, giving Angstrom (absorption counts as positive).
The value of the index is 6.2 Angstrom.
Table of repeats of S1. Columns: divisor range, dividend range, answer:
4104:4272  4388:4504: 1.15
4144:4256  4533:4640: 1.28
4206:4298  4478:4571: 1.25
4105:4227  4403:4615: 1.21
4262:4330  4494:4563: 1.35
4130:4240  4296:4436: 1.03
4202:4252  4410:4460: 1.14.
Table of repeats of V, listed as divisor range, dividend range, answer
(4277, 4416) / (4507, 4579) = 1.12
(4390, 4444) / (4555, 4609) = 1.05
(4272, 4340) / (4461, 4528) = 1.18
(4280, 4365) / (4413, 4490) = 1.12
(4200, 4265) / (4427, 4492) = 1.04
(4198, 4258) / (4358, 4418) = 1.02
